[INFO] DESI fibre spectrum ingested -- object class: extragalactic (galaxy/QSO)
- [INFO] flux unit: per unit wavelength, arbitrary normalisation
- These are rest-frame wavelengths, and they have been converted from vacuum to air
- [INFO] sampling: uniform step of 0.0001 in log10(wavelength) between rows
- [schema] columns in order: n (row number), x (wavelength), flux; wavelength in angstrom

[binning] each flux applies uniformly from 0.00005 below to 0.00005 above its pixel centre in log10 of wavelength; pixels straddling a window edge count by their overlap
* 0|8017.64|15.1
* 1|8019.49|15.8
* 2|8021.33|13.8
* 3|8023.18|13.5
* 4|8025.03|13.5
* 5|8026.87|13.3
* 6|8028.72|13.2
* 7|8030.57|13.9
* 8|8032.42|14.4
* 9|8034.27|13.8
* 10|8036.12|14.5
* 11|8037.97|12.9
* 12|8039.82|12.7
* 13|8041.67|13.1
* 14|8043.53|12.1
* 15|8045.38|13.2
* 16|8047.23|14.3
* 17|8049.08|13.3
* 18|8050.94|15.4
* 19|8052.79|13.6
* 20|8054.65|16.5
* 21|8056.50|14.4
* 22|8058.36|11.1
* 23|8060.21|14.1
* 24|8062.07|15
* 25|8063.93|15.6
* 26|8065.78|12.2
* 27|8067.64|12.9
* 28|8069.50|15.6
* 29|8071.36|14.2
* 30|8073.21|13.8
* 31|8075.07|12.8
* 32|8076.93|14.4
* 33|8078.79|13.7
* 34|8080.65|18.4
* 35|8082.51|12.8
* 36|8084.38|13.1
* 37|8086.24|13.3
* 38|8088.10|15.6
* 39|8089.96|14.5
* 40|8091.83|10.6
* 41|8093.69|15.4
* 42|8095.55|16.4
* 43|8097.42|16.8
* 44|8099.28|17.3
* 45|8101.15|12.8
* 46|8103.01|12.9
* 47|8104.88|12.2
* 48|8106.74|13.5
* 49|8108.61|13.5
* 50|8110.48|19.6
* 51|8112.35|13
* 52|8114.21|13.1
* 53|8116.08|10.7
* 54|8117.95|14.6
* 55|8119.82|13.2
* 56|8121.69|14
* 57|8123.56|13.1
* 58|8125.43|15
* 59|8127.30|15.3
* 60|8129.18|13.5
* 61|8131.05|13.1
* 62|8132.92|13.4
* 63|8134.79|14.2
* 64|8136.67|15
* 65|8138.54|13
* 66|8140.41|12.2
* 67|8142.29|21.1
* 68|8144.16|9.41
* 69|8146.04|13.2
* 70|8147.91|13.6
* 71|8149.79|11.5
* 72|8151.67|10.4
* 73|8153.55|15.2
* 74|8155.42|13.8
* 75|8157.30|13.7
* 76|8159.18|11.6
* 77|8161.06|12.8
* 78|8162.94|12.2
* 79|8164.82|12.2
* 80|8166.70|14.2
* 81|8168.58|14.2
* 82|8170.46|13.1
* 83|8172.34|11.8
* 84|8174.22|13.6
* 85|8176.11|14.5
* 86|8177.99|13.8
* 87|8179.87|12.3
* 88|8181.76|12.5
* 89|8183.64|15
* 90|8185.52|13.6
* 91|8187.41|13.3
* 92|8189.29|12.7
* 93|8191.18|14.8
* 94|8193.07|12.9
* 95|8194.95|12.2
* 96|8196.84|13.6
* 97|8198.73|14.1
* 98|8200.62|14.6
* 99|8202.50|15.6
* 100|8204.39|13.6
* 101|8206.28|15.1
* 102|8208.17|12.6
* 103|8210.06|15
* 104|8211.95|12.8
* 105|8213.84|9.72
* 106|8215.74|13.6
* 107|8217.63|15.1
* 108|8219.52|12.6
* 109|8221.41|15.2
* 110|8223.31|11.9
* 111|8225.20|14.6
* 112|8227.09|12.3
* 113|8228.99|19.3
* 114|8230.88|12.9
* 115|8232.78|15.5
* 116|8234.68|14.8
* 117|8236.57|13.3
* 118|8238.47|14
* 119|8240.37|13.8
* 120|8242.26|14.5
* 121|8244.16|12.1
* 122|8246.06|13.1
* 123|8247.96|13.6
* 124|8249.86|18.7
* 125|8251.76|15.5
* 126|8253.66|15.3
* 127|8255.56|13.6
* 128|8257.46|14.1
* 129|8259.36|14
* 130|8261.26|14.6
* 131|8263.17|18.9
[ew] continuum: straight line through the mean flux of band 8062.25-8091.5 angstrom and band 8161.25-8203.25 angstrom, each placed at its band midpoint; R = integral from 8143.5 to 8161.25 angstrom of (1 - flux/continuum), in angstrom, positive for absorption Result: 1.4 angstrom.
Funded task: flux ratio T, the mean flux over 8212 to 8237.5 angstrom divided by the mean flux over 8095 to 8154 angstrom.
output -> 1.00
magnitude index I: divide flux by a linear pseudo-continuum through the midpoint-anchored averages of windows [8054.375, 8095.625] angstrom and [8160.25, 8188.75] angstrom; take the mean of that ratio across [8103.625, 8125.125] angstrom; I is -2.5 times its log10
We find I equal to 0.01 mag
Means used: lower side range 14.1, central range 13.7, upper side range 13.3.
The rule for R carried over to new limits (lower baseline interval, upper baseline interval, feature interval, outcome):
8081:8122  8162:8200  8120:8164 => 0.8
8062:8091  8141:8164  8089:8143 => -2.1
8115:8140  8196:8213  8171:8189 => 0.8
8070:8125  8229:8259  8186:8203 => 0.8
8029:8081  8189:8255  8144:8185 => 2.9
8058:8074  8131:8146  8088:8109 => -0.5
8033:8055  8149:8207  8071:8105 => -1.8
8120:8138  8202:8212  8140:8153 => 0.8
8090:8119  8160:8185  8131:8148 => -0.2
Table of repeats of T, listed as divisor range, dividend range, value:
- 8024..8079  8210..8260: 1.02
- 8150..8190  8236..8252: 1.08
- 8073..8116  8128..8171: 0.94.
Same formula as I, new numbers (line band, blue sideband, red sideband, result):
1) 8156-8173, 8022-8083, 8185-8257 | 0.085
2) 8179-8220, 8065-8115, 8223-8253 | 0.067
